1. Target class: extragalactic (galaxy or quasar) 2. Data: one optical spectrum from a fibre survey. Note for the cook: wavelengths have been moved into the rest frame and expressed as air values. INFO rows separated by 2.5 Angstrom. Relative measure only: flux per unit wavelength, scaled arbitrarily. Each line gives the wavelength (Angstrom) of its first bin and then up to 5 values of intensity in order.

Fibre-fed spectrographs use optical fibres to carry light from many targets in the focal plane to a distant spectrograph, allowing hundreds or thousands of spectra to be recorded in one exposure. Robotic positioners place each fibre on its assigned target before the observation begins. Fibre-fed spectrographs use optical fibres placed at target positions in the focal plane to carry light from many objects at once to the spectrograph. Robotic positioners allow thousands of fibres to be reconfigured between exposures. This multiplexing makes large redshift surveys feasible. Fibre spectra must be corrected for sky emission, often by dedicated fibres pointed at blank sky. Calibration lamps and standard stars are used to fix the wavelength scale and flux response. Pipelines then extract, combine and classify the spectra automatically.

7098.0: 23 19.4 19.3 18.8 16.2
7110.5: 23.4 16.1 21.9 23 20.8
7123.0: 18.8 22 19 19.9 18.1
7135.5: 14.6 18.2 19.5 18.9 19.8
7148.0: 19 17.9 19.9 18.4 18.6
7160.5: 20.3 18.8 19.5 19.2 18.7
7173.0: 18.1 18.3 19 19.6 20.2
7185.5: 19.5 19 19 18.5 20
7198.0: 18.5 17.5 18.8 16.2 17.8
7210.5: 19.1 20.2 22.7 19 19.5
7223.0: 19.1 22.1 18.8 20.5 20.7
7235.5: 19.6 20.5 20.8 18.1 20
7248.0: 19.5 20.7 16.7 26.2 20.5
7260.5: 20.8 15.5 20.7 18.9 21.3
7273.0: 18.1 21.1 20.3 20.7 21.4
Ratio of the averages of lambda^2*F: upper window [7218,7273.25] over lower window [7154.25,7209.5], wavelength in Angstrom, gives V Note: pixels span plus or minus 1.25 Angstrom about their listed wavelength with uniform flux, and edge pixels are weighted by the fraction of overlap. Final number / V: 1.1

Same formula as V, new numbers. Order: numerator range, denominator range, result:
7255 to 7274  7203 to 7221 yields 1.06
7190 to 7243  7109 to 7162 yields 1.02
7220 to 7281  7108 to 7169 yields 1.07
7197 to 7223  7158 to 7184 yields 1.00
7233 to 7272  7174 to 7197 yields 1.06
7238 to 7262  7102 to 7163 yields 1.09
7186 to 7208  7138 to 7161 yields 0.98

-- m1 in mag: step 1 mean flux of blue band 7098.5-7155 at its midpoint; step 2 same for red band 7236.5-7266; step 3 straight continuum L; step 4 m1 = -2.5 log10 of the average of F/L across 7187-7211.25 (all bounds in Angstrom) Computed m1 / 0.07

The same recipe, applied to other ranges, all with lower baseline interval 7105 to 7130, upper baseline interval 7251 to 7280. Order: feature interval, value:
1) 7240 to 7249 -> 0.03 mag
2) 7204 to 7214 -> 0.10 mag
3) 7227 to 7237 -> 0.01 mag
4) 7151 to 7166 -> 0.05 mag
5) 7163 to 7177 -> 0.07 mag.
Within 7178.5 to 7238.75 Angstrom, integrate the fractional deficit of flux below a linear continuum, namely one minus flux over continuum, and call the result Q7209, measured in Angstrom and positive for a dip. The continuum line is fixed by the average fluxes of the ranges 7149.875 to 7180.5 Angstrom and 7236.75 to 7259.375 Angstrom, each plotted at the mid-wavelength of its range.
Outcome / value 0.8 Angstrom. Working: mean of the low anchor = 18.9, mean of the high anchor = 20.3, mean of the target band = 19.4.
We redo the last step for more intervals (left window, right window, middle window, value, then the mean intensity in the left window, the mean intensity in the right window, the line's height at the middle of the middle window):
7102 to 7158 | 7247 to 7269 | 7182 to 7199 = 0.3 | 19.2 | 20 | 19.6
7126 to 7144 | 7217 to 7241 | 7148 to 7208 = 1.1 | 18.5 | 20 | 19.2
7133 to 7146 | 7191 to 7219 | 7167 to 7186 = -0.5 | 18.1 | 18.9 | 18.6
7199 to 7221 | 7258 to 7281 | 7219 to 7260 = -1.9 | 19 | 19.7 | 19.3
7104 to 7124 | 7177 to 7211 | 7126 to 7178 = 1.5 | 19.9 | 18.8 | 19.3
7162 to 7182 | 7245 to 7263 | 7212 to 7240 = -0.6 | 18.9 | 20.3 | 19.8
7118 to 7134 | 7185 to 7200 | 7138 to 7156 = 0.6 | 20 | 19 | 19.7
